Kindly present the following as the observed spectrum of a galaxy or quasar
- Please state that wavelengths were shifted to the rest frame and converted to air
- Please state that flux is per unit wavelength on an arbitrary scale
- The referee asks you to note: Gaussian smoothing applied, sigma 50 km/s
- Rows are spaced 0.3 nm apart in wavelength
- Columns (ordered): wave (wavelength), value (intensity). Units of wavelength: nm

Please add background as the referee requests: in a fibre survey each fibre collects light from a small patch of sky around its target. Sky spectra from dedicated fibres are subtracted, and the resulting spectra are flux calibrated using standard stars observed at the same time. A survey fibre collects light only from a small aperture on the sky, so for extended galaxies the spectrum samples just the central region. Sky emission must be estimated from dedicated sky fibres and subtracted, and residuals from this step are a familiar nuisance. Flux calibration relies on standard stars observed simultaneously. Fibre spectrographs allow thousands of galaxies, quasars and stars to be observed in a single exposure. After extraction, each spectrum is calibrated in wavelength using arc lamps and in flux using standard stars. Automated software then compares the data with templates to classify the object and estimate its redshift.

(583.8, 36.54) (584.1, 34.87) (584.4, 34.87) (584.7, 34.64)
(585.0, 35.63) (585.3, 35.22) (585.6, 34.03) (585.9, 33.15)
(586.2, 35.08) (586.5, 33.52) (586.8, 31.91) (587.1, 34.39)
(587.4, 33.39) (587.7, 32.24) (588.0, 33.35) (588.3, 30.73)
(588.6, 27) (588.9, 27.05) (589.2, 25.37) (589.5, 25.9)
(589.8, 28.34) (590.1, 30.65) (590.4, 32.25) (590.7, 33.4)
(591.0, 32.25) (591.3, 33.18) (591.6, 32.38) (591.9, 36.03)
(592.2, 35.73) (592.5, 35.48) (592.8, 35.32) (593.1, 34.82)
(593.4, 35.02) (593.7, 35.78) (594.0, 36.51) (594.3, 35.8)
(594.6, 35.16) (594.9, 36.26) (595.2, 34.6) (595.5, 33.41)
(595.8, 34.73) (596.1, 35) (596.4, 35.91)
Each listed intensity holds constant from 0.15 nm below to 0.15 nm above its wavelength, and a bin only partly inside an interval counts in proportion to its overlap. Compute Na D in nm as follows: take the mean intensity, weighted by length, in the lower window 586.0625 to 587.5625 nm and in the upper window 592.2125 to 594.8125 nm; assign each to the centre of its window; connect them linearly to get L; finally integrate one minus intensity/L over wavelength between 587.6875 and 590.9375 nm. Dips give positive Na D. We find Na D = 0.45 nm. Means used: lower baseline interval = 33.6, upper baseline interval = 35.5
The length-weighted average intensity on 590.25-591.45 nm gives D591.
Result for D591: 32.8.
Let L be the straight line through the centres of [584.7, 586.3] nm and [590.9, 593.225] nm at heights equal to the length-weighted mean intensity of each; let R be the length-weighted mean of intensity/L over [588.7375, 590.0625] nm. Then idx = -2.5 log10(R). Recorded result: 0.266 mag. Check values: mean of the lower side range 34.6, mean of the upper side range 34.4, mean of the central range 27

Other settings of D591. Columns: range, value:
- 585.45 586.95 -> 33.5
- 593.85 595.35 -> 35.7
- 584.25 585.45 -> 35.1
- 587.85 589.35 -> 28.7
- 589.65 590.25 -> 29.5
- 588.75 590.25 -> 27.5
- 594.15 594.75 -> 35.5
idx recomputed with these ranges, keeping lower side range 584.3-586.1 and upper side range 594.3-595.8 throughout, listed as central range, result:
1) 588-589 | 0.19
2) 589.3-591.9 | 0.12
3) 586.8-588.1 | 0.05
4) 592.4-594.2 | -0.02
